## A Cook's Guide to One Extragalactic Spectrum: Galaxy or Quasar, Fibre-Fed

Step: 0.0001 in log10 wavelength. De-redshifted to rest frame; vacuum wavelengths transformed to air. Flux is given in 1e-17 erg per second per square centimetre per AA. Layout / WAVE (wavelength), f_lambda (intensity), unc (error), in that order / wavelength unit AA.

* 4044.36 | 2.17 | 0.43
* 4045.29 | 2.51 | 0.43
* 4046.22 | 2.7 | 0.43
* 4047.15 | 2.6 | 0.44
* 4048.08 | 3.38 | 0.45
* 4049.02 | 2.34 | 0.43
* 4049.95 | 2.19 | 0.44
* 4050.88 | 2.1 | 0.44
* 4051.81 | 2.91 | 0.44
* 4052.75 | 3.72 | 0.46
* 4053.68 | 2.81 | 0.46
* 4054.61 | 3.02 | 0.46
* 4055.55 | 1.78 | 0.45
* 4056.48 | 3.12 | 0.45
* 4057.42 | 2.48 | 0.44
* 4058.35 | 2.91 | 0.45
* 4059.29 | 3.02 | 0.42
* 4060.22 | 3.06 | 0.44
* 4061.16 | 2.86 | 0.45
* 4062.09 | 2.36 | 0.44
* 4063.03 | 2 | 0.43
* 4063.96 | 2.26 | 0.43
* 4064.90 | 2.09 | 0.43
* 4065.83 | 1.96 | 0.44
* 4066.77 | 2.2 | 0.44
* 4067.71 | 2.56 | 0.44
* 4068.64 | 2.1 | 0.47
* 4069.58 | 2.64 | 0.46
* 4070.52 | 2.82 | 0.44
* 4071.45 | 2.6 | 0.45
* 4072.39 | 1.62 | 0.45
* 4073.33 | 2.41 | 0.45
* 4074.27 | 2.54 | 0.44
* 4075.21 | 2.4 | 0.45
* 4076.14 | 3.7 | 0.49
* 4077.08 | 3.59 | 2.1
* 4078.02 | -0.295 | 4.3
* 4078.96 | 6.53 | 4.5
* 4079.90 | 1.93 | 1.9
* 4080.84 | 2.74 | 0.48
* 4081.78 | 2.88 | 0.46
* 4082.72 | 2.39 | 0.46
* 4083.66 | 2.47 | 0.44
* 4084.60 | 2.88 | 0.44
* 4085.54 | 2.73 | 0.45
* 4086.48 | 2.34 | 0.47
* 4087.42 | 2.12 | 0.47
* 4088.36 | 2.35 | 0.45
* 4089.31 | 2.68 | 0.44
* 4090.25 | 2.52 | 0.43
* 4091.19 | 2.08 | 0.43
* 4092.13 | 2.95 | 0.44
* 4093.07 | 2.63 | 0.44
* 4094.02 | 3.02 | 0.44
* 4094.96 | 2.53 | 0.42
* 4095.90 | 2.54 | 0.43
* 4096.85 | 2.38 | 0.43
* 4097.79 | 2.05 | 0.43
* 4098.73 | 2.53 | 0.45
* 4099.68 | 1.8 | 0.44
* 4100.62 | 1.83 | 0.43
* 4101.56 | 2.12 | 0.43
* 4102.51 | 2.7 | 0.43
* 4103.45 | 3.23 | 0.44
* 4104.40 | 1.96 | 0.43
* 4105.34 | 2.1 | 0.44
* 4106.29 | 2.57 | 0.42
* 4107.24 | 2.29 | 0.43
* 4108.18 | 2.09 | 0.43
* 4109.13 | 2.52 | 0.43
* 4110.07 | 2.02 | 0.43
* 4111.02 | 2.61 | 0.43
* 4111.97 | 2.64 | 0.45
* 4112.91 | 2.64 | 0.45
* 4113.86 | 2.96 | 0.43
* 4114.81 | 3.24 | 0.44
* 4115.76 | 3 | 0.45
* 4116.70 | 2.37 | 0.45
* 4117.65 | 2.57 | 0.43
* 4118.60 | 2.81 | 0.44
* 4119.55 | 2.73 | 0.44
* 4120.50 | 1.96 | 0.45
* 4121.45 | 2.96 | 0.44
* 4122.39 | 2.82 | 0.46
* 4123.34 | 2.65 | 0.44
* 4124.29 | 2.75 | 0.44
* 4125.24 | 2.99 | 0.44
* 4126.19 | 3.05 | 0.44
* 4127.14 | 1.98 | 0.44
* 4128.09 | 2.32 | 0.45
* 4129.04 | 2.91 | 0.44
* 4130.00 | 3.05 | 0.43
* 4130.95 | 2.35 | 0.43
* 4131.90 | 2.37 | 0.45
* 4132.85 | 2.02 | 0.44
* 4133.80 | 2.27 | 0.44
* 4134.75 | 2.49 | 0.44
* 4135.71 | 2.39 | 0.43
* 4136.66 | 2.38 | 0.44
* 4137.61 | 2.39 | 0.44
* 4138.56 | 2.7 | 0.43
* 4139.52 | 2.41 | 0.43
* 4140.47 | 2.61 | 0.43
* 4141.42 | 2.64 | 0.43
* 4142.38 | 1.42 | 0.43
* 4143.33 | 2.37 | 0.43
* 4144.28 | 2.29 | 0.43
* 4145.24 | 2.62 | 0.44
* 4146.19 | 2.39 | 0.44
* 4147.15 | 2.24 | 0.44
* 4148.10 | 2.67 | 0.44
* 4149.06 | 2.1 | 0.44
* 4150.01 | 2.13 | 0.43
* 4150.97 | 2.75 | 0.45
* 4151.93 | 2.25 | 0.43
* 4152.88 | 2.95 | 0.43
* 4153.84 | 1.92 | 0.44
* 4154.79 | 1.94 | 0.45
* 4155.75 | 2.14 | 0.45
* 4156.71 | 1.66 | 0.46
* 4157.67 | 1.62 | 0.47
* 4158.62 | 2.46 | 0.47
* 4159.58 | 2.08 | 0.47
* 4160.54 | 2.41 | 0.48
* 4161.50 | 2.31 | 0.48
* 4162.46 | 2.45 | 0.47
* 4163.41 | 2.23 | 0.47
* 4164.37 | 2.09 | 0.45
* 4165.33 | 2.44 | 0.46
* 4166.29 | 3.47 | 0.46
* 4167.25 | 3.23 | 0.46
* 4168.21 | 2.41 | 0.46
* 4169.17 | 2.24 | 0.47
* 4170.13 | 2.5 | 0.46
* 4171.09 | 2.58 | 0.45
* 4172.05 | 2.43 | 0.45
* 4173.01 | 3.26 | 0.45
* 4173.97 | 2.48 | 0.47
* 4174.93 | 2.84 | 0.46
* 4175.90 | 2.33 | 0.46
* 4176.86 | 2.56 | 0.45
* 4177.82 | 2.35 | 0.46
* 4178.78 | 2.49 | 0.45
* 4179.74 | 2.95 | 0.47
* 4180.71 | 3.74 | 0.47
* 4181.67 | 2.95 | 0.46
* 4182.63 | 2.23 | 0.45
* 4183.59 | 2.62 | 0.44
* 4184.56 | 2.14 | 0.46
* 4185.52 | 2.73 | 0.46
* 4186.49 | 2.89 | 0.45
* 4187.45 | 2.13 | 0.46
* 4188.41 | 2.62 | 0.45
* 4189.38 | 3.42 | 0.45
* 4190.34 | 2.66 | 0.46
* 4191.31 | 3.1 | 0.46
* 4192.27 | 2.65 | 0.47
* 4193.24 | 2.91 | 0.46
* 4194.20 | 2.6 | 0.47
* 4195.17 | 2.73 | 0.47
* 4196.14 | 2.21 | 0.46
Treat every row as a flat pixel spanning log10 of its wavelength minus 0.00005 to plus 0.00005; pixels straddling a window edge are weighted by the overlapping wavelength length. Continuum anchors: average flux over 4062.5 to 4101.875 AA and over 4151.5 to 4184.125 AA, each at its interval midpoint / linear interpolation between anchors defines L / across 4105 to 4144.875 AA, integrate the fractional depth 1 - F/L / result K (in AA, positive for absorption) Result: -0.5 AA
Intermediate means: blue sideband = 2.48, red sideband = 2.49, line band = 2.52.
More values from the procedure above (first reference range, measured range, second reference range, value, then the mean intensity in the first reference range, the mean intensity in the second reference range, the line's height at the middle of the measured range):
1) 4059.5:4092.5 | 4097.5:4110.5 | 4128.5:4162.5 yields 1.0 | 2.55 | 2.34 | 2.46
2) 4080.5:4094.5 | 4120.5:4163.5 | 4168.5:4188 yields 3.5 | 2.58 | 2.62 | 2.61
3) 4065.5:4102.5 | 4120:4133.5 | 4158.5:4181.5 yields -0.1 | 2.51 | 2.6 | 2.56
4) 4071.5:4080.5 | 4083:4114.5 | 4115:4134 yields 2.5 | 2.71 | 2.61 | 2.66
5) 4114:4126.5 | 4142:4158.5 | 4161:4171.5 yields 2.6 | 2.76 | 2.54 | 2.62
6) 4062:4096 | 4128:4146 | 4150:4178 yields 0.3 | 2.54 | 2.42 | 2.46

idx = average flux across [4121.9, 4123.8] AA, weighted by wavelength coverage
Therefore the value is 2.75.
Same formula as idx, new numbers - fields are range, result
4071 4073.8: 2.2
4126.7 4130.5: 2.56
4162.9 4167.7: 2.69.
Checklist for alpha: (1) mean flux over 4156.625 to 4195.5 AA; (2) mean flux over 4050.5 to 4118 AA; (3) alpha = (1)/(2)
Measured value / 1.02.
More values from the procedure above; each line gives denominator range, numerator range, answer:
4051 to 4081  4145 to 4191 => 0.95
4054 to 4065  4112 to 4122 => 1.05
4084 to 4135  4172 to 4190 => 1.07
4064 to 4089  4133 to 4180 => 0.95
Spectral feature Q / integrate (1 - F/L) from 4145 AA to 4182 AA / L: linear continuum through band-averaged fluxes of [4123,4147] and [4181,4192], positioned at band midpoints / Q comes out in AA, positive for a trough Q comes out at 1.75 AA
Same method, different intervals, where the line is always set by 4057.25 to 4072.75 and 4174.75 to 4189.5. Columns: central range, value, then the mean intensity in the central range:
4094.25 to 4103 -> 0.74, 2.3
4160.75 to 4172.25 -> 0.46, 2.53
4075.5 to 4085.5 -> -1.57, 2.87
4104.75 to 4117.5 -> -0.01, 2.54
